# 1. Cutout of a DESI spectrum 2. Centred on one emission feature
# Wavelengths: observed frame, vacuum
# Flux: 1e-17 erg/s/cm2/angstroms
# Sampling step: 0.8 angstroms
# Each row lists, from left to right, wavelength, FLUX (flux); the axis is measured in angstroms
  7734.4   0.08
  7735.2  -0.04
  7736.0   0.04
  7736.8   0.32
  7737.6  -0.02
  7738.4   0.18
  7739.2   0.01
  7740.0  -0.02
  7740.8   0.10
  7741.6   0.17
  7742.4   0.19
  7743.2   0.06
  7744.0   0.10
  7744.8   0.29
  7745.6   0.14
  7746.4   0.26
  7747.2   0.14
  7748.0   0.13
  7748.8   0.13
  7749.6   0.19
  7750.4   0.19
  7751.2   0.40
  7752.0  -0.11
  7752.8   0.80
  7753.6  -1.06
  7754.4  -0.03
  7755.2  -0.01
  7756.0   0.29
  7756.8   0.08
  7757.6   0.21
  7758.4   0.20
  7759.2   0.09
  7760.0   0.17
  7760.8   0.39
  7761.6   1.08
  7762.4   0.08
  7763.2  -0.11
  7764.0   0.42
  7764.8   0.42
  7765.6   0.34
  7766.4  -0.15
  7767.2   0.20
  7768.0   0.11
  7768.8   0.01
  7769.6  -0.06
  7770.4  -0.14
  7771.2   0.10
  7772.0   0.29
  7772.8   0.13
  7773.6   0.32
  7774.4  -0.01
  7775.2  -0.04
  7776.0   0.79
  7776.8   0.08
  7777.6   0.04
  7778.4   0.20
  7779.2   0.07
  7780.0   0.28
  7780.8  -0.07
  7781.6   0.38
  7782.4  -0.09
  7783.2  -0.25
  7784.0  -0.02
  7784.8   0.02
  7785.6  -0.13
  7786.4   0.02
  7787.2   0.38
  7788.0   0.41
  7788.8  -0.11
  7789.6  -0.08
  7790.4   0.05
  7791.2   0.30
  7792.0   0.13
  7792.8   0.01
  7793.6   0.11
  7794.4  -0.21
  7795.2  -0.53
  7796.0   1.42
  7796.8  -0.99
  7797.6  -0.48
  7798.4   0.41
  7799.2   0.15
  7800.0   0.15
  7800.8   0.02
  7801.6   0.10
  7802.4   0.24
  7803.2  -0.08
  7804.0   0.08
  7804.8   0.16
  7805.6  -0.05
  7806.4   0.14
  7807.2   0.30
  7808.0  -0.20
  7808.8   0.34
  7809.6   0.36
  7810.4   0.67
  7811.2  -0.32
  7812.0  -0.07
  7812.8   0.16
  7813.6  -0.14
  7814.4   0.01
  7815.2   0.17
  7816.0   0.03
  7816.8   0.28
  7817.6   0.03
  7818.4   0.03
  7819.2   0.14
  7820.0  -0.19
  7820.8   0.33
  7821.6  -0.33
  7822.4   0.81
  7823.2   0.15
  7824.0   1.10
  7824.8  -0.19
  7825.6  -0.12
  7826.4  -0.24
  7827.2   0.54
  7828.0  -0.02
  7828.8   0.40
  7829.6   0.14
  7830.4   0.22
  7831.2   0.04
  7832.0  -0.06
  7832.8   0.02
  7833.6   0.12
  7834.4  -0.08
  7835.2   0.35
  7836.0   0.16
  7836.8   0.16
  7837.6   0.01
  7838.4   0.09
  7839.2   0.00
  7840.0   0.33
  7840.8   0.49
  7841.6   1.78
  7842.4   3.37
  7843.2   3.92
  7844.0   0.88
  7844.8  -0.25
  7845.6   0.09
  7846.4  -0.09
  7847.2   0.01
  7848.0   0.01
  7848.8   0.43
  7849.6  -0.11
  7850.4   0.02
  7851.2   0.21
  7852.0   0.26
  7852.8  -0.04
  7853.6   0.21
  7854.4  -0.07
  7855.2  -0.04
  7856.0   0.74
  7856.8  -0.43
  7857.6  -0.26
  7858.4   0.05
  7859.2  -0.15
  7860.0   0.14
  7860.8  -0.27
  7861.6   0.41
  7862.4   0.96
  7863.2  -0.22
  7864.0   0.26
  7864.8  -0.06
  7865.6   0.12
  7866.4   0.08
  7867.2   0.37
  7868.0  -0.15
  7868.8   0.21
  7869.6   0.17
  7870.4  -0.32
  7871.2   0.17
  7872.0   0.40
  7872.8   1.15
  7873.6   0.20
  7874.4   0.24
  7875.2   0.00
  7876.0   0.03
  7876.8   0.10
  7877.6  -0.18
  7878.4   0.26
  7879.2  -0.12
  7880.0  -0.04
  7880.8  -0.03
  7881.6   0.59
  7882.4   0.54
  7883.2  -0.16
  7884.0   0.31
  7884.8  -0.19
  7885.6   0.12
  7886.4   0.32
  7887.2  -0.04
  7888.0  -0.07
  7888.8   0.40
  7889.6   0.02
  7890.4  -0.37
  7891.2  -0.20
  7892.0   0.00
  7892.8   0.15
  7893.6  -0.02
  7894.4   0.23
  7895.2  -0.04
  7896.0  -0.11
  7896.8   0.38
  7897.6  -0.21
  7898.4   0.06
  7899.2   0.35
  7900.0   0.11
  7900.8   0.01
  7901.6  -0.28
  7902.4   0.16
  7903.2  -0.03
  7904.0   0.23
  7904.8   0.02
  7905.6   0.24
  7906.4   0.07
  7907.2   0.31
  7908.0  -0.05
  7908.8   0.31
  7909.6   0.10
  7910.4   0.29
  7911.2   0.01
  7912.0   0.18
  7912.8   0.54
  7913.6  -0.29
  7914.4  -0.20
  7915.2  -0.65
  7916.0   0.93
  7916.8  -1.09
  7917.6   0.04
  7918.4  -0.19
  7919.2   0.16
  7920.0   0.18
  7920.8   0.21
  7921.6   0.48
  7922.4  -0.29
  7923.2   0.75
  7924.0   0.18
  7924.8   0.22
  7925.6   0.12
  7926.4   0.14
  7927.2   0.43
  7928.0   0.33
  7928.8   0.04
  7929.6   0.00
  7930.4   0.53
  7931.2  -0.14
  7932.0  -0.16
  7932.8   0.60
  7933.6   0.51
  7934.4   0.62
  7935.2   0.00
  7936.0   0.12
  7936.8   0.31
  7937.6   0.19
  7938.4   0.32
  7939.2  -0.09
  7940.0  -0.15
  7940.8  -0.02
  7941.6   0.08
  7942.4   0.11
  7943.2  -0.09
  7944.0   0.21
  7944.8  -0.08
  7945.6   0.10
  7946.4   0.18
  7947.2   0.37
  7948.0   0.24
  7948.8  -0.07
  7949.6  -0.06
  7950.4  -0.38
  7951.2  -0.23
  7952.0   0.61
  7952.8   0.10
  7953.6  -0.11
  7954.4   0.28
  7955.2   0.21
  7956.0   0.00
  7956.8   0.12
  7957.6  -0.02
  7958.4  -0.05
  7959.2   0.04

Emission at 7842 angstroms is Halpha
